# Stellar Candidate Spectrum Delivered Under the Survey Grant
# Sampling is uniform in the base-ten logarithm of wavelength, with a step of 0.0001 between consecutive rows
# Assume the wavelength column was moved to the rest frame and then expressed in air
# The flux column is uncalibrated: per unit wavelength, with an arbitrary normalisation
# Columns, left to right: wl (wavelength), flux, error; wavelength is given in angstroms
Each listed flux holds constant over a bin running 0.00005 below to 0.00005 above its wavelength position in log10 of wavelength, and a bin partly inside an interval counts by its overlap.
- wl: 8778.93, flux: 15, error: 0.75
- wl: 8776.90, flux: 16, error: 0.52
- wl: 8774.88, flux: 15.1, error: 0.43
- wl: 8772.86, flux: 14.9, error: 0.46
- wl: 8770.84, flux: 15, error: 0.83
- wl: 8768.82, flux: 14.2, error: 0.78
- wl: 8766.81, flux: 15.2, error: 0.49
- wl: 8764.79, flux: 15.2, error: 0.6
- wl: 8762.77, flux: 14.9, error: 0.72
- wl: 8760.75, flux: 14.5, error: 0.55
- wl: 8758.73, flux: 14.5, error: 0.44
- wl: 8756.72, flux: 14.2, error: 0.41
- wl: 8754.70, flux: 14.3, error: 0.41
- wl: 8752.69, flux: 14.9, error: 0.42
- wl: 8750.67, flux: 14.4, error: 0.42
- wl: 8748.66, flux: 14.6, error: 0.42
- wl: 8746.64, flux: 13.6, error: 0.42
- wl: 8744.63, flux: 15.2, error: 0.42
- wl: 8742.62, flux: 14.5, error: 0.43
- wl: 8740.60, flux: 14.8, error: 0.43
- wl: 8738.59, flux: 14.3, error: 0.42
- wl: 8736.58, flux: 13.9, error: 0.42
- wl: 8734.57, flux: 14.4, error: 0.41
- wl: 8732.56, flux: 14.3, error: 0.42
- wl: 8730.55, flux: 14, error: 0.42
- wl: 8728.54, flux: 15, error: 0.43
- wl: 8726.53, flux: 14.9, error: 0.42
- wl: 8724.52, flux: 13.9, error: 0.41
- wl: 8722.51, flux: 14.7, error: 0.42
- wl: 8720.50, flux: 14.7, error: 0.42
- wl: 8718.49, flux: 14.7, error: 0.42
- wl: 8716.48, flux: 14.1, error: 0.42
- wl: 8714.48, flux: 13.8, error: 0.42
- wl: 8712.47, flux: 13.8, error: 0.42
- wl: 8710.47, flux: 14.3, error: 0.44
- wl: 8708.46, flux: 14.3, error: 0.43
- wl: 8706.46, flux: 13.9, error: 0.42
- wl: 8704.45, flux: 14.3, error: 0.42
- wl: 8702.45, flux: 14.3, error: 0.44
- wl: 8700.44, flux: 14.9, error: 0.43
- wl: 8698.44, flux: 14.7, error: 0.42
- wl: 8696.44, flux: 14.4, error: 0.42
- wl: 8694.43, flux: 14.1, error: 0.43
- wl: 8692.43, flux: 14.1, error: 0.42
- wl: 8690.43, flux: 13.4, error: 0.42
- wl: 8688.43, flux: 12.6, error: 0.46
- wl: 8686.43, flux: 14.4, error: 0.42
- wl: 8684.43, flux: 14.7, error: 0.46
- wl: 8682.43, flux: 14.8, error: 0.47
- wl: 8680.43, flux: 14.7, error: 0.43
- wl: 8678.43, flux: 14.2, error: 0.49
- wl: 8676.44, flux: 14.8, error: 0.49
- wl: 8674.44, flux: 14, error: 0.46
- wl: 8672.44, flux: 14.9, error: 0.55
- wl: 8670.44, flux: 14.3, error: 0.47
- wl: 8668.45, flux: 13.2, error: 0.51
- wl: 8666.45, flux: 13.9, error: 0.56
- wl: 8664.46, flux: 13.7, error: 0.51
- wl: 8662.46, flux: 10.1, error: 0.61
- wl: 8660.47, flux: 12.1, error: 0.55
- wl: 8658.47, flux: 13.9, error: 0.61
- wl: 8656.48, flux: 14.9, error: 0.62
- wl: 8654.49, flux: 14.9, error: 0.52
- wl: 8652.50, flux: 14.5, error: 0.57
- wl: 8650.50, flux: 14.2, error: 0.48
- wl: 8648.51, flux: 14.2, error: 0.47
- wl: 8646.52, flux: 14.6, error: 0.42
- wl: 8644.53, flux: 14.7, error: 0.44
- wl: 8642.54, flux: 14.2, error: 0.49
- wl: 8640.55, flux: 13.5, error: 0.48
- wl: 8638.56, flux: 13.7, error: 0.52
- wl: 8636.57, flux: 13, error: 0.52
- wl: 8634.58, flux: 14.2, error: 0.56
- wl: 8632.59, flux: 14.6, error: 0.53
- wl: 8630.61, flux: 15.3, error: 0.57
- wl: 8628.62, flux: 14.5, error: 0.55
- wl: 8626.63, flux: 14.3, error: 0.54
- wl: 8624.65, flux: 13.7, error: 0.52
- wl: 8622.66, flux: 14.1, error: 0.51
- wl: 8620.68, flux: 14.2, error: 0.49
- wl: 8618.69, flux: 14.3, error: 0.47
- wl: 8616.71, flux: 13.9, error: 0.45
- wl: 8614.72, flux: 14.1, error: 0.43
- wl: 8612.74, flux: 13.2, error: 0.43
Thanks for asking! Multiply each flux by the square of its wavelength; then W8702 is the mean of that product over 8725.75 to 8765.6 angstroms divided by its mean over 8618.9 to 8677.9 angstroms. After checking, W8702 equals 1.1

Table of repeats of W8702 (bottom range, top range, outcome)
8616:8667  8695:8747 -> 1.05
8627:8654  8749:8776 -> 1.06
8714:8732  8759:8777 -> 1.04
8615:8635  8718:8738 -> 1.03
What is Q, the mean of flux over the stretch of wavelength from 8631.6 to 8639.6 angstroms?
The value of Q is 13.9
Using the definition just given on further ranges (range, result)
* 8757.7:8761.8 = 14.5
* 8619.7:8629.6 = 14.2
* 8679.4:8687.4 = 14.6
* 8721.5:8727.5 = 14.5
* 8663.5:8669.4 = 13.6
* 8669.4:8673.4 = 14.6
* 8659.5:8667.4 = 12.4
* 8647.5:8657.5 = 14.5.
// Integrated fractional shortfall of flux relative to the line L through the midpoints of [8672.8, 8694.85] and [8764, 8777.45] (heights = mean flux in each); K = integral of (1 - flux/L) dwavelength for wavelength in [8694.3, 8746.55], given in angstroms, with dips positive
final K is 0.6 angstroms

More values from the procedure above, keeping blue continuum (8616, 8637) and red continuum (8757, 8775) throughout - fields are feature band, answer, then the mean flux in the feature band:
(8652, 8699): 1.54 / 14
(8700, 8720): 0.46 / 14.2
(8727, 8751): 0.43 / 14.4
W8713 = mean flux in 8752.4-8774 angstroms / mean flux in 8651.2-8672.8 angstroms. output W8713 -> 1.1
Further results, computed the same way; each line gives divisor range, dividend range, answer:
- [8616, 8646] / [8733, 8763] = 1.02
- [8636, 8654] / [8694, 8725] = 1.01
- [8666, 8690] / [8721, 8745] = 1.02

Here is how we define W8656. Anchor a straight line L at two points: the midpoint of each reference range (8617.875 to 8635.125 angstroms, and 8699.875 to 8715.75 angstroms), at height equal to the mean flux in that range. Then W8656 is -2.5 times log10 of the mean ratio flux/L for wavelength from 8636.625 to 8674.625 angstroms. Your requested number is 0.04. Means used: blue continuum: 14.4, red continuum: 14.2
